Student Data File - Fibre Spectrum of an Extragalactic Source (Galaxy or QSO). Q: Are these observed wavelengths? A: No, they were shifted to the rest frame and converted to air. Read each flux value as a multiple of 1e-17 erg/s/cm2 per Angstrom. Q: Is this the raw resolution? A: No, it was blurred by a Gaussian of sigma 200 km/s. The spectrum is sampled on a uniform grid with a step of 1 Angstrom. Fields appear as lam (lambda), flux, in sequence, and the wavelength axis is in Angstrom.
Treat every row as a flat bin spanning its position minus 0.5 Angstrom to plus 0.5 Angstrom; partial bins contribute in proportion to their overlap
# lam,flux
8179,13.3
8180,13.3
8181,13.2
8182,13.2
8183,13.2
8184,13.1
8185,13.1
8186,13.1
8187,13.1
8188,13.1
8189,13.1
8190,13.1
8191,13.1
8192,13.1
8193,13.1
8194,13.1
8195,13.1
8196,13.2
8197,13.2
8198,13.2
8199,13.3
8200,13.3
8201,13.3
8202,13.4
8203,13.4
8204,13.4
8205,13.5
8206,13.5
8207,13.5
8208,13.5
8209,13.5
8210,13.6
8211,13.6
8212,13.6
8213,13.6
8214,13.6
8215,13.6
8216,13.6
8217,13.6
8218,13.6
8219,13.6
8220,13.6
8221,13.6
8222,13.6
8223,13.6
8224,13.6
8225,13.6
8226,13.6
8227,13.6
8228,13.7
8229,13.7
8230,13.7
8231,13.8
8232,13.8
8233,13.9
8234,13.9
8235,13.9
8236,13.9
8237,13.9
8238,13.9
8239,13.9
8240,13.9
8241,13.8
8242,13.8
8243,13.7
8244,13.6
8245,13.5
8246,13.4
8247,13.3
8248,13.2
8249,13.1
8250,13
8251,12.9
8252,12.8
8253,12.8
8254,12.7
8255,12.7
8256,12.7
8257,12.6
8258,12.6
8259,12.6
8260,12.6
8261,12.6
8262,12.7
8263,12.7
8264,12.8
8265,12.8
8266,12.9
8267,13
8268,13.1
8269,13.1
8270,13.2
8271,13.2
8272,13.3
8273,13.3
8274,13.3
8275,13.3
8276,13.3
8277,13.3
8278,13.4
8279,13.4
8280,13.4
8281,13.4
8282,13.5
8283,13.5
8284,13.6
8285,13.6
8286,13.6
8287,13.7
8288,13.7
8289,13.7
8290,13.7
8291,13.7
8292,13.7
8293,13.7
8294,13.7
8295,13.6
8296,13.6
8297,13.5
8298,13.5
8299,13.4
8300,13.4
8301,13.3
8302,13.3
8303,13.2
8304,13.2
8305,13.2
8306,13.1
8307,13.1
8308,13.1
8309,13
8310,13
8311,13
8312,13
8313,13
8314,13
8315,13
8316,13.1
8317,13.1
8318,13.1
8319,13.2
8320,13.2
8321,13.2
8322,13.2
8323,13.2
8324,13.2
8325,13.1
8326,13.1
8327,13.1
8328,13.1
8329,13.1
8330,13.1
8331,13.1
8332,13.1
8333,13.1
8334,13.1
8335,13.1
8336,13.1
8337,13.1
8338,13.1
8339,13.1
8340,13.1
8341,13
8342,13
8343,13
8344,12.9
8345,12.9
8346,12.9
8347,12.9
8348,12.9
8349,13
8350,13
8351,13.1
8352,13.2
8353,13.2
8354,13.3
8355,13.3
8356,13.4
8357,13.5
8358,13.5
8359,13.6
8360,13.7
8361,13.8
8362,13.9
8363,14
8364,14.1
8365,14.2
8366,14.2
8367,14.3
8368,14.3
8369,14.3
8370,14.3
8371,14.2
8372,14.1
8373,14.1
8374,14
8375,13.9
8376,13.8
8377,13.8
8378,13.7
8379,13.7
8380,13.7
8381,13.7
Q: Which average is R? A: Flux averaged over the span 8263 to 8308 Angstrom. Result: 13.4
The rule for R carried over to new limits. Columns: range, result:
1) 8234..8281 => 13.2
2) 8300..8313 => 13.1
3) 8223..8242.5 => 13.8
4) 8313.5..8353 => 13.1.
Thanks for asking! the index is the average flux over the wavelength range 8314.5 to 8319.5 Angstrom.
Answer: 13.1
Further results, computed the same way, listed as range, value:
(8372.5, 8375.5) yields 14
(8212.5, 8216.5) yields 13.6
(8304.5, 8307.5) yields 13.1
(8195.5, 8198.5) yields 13.2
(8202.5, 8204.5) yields 13.4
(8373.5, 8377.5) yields 13.9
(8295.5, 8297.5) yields 13.6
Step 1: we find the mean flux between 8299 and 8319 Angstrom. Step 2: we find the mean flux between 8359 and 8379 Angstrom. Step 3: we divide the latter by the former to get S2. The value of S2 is 1.07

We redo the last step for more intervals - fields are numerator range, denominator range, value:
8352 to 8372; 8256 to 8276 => 1.07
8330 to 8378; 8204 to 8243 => 0.99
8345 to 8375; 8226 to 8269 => 1.03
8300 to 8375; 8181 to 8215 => 1.00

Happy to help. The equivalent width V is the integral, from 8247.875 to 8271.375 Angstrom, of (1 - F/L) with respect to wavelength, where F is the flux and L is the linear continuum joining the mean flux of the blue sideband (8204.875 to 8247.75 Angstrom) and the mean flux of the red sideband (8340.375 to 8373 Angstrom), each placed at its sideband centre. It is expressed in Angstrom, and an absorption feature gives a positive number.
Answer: 1.35 Angstrom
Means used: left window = 13.7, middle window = 12.8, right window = 13.5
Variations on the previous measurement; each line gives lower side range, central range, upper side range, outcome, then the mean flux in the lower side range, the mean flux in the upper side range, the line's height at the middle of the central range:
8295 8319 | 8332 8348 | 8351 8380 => 0.6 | 13.2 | 13.8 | 13.5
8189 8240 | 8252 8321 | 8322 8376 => 1.4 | 13.5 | 13.4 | 13.5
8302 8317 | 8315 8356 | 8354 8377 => 1.1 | 13.1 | 13.9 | 13.5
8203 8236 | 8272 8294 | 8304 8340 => -0.4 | 13.6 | 13.1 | 13.3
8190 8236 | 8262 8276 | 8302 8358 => 0.3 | 13.5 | 13.1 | 13.3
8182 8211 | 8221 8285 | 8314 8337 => -0.6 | 13.3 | 13.1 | 13.2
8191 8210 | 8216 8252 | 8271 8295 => -0.6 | 13.3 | 13.5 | 13.4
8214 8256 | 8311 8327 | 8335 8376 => 0.5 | 13.5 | 13.5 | 13.5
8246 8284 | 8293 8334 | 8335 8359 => -0.3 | 13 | 13.1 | 13.1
